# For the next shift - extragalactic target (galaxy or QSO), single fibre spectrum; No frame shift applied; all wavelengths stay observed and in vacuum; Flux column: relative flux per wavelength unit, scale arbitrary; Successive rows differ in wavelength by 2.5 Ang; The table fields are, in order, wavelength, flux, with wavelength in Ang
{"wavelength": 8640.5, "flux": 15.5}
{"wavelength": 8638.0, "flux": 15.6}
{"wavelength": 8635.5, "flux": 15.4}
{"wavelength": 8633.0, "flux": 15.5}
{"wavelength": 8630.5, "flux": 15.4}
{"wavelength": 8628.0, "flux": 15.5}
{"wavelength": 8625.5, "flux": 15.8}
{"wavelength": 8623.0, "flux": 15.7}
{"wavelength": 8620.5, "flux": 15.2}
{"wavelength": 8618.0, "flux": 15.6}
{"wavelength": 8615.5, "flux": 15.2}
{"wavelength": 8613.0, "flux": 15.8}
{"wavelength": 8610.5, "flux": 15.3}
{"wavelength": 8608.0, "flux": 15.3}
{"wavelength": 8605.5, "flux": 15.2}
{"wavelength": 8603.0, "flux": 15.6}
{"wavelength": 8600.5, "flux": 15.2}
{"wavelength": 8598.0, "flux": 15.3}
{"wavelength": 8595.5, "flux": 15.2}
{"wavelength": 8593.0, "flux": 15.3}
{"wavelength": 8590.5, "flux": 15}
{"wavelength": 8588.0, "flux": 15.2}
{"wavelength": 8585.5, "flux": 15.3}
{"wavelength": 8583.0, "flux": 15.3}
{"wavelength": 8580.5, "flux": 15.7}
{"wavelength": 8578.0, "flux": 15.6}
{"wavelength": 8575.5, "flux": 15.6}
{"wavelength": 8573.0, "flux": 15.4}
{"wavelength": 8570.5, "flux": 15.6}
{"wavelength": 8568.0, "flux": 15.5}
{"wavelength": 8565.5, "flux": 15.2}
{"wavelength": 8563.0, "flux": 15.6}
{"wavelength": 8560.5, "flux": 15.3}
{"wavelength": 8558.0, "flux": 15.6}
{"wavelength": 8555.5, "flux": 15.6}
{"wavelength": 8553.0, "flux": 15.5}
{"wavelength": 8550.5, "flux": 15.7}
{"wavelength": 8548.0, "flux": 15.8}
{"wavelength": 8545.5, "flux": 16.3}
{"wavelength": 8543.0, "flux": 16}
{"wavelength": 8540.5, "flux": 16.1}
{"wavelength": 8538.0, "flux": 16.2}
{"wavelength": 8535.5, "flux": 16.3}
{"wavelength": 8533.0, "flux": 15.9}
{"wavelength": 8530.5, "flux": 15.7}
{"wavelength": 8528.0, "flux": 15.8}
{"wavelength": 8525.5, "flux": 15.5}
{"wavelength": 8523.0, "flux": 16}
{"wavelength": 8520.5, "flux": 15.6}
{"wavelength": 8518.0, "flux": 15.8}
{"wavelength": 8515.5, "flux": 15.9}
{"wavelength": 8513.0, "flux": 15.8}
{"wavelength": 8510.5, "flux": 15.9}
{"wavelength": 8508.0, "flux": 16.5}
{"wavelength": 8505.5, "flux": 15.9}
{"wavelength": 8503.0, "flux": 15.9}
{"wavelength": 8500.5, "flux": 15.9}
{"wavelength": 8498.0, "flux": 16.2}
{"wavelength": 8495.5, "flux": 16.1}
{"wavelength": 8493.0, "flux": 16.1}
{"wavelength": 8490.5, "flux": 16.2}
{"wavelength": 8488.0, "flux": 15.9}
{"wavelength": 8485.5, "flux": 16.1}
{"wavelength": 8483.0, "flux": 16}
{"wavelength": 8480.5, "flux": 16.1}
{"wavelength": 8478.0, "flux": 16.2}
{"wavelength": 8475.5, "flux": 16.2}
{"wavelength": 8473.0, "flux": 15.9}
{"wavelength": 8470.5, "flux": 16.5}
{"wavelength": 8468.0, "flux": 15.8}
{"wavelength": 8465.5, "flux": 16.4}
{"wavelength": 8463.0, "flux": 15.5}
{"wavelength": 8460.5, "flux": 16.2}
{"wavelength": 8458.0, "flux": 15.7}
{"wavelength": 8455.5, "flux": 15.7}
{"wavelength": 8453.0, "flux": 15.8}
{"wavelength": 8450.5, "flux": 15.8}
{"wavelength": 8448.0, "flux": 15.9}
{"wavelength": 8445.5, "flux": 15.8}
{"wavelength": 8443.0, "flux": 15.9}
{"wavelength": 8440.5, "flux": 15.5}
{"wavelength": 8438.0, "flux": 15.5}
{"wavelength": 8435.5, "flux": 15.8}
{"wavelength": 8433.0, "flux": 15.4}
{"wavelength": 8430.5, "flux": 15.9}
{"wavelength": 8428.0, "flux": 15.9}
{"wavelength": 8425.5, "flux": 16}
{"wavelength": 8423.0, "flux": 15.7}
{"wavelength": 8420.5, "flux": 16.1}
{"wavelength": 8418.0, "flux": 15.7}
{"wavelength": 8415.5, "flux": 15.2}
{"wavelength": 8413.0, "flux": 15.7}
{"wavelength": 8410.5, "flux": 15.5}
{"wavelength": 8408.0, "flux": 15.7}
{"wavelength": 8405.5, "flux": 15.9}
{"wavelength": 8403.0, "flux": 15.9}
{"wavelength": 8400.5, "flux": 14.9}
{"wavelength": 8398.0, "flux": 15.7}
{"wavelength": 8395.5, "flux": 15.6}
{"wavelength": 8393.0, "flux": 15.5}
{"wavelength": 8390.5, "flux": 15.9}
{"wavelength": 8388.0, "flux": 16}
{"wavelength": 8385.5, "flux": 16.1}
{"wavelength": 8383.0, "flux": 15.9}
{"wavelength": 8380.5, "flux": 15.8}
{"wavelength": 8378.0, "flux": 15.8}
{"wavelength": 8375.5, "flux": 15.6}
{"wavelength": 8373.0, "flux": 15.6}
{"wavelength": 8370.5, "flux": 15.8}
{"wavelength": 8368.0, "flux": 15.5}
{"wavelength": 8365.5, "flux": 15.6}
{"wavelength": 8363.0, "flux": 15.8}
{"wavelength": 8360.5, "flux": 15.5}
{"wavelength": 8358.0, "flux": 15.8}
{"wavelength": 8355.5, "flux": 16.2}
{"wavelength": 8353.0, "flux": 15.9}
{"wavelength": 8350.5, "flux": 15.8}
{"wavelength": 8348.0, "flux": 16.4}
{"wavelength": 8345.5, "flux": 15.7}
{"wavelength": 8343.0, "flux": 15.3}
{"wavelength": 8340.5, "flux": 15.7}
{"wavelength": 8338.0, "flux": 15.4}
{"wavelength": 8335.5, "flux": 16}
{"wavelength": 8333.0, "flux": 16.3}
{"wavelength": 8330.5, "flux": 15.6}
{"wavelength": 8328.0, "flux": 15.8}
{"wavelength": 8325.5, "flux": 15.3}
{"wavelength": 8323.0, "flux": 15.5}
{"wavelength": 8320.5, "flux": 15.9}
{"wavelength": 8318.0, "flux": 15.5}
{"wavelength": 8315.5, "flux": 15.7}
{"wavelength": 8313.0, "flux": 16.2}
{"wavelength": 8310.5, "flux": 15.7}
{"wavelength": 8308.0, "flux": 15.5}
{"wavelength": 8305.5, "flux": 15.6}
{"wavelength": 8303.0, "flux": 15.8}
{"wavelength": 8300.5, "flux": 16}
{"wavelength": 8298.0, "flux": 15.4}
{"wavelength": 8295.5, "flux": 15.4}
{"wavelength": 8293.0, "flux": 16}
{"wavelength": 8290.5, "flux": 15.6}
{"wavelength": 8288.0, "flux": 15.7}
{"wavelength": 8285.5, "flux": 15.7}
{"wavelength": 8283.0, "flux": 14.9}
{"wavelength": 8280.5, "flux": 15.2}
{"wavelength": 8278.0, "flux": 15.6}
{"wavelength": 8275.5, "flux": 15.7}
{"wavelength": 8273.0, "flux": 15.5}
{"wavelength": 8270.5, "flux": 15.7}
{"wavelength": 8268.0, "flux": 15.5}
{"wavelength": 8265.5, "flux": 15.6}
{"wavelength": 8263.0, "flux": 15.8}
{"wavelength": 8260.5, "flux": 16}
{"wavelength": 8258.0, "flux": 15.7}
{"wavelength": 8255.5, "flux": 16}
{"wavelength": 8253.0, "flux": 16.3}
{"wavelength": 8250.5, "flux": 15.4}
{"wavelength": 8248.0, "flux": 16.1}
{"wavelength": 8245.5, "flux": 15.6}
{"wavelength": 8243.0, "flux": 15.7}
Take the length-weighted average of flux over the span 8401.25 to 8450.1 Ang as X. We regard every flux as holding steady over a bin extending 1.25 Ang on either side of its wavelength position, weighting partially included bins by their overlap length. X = 15.7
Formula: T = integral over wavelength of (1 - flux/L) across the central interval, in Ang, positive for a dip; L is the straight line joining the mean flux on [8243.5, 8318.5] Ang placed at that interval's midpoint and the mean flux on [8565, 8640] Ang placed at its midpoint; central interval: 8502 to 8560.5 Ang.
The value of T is -1.5 Ang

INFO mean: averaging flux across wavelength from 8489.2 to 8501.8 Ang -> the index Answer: 16.1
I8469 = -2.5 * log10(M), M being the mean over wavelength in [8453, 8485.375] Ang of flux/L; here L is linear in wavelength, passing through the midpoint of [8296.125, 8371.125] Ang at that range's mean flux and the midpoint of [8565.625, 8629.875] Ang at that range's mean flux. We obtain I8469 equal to -0.03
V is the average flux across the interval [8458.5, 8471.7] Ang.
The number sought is 16.1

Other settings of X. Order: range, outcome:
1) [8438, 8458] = 15.8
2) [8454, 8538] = 16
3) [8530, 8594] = 15.6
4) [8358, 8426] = 15.7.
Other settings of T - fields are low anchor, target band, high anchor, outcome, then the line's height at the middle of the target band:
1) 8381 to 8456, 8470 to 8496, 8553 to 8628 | -0.8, 15.6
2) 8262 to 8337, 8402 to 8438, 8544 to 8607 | -0.4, 15.6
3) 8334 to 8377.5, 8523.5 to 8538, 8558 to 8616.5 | -0.4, 15.5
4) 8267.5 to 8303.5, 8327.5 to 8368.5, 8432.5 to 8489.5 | -0.2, 15.7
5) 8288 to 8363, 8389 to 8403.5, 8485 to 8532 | 0.2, 15.8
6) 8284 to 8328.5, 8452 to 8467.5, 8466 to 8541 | 0.0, 15.9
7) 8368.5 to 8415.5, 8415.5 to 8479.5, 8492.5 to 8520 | -0.1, 15.8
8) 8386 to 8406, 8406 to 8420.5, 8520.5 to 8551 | 0.1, 15.7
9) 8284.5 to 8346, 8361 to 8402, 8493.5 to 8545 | 0.2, 15.8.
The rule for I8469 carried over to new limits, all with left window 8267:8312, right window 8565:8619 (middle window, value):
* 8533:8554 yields -0.040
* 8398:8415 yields -0.006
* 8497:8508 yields -0.040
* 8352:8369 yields -0.015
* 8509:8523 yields -0.027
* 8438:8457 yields -0.019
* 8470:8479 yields -0.049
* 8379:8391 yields -0.029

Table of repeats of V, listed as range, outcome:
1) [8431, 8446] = 15.7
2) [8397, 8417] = 15.6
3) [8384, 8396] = 15.8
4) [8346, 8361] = 15.9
